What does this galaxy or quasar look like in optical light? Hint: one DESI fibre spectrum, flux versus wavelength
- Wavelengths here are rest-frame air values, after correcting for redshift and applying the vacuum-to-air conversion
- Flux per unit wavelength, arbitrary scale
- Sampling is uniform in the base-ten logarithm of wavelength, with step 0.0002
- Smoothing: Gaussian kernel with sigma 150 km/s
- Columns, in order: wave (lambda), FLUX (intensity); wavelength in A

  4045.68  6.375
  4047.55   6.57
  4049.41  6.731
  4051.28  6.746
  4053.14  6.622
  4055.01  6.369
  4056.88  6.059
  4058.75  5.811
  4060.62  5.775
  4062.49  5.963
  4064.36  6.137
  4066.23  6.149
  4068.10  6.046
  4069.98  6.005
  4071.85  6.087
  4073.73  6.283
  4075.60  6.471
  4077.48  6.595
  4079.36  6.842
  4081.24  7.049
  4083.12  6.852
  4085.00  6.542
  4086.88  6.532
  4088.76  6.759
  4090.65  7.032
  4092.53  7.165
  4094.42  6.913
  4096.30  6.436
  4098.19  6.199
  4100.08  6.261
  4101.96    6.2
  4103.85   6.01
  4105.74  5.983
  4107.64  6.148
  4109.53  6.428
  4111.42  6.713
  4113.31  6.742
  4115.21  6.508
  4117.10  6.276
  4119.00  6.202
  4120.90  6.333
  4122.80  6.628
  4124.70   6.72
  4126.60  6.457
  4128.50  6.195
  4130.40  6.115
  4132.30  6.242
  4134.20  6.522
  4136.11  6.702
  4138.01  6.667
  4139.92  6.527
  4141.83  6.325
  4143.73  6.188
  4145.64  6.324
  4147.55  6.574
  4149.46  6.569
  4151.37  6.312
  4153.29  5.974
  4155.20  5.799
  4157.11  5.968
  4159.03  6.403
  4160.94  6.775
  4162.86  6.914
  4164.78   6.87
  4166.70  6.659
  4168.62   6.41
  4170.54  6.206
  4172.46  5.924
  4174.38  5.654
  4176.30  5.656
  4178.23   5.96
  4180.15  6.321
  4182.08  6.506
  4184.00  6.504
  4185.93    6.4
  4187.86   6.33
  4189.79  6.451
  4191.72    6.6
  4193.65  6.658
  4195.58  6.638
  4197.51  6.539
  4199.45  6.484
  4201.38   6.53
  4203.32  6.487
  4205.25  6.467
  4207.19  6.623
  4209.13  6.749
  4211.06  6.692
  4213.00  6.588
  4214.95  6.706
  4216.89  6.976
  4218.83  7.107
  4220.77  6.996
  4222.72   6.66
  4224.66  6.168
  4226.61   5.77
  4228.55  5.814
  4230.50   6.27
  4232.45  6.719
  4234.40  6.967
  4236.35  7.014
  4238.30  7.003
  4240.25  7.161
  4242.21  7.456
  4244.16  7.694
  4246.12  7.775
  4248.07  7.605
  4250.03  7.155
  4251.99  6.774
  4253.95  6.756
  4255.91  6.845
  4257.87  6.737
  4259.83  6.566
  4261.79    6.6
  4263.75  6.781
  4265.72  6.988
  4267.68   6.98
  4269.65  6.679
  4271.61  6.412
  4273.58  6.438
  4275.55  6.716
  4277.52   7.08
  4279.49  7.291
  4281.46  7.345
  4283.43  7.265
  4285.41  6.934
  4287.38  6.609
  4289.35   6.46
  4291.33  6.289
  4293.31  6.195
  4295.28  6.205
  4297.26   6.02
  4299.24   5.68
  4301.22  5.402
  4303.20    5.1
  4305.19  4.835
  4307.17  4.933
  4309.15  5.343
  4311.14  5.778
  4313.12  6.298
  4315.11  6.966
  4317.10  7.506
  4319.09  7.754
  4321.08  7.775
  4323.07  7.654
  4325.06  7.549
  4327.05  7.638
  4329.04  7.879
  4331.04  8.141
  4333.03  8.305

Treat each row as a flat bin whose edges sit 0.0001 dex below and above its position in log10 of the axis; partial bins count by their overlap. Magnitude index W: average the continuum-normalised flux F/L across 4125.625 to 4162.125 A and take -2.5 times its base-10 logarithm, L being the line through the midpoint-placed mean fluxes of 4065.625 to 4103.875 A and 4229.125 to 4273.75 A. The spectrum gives 0.05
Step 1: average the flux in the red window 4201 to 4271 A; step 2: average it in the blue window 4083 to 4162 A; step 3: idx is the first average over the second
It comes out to 1.06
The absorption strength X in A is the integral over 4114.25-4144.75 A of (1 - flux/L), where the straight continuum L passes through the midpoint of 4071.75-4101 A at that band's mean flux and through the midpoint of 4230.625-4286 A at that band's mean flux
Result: 1.4 A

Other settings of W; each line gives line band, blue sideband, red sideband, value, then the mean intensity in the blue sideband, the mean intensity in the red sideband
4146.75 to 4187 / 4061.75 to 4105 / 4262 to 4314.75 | 0.02 mag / 6.46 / 6.32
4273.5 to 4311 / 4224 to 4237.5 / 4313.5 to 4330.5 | 0.16 mag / 6.4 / 7.56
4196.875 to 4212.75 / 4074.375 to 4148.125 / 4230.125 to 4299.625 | 0.02 mag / 6.5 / 6.83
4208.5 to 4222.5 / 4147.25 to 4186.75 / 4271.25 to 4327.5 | -0.07 mag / 6.3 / 6.52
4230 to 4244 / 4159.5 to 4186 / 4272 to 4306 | -0.11 mag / 6.34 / 6.35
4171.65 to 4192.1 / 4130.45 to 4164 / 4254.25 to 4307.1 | 0.04 mag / 6.39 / 6.45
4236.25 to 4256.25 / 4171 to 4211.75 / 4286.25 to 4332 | -0.12 mag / 6.39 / 6.52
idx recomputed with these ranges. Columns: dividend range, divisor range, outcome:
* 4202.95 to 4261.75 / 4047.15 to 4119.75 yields 1.06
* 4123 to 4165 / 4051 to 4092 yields 1.00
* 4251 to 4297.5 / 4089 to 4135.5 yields 1.04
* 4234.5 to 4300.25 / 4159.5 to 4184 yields 1.08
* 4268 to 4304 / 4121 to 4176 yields 1.02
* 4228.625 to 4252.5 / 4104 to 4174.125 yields 1.11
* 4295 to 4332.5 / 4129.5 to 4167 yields 1.03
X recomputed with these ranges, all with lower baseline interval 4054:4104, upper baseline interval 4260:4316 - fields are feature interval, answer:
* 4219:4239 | -0.61 A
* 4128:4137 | 0.03 A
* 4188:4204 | -0.43 A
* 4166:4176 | 0.39 A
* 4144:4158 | 0.36 A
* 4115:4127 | -0.10 A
